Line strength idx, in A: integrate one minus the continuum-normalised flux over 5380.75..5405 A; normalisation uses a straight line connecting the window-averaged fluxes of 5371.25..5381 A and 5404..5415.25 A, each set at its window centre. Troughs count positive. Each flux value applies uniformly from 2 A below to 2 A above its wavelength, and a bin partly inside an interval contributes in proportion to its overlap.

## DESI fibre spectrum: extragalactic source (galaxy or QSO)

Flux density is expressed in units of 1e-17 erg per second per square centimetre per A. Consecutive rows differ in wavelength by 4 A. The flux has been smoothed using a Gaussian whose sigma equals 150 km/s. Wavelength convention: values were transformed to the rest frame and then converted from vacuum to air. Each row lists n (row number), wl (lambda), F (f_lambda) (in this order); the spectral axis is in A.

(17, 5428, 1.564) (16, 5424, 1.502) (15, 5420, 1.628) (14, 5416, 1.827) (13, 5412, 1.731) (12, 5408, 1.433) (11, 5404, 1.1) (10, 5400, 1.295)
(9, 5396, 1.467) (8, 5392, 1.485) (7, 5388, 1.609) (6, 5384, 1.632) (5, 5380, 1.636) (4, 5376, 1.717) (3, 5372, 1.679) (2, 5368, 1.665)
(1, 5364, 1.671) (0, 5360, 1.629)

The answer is 2.3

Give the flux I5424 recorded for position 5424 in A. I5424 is 1.502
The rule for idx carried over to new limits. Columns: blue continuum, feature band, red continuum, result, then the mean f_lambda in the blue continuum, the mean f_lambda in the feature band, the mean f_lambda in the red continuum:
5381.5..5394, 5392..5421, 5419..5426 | 1.36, 1.58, 1.49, 1.56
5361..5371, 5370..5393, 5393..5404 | -1.89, 1.67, 1.63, 1.34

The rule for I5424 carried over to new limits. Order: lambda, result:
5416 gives 1.827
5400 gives 1.295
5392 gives 1.485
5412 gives 1.731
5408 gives 1.433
